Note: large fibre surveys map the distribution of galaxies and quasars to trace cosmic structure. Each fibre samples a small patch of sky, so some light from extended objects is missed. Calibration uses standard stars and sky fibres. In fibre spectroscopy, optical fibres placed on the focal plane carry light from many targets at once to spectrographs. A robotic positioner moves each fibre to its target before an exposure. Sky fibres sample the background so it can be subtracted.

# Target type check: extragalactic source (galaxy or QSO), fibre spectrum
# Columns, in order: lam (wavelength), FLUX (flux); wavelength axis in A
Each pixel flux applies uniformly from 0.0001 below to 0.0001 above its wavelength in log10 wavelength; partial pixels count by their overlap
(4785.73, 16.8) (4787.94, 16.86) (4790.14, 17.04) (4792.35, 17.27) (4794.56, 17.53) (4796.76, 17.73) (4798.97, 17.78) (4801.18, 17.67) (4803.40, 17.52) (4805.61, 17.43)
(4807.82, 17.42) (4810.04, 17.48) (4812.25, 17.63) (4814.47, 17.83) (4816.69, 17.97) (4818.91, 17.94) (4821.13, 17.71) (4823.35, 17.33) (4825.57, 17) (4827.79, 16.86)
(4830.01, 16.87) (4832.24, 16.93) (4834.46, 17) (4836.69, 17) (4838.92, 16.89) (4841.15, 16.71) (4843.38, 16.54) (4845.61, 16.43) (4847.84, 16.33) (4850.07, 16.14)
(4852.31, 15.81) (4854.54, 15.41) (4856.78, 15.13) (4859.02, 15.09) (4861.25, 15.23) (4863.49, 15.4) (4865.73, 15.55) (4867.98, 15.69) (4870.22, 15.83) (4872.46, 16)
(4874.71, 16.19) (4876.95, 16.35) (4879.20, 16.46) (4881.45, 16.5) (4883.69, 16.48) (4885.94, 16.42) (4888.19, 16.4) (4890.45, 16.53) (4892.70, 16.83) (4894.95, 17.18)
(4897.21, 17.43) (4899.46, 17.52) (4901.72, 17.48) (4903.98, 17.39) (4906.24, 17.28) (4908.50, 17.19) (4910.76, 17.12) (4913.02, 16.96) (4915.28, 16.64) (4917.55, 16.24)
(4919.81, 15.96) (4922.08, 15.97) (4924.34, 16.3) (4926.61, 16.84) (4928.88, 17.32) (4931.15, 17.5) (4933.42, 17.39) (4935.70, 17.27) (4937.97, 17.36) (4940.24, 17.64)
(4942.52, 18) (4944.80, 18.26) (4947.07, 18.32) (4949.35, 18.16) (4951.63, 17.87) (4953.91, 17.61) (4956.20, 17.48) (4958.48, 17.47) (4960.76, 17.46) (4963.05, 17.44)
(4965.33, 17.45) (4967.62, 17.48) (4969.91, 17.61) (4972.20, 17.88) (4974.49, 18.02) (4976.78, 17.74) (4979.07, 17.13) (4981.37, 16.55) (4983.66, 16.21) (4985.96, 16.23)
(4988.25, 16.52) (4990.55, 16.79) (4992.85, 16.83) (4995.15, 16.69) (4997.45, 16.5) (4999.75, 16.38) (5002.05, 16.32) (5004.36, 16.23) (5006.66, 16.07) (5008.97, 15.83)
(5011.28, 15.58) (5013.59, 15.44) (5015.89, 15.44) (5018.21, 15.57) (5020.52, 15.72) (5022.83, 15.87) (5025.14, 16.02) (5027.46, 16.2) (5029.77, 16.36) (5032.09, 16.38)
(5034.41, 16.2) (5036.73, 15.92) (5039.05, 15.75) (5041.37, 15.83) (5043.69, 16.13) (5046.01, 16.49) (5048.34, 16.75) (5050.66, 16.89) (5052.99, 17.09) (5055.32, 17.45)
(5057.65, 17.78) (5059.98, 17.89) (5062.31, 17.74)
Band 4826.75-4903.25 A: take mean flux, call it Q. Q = 16.4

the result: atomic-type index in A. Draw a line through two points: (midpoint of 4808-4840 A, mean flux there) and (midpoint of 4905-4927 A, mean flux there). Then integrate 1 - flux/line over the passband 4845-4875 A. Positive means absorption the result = 2.38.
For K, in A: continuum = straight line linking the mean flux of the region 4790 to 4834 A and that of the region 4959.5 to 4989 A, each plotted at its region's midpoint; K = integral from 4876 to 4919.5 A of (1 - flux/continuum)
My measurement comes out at 1.21 A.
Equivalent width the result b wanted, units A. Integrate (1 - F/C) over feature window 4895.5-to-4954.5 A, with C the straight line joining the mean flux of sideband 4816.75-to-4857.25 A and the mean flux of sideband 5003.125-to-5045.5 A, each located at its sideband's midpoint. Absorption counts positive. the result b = -3.3 A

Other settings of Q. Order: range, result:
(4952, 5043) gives 16.6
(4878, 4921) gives 16.8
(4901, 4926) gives 16.8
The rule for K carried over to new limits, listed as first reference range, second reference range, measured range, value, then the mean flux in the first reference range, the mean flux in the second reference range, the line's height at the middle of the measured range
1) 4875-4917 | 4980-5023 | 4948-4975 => -2.0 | 16.9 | 16.2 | 16.4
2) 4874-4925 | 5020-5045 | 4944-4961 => -1.4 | 16.7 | 16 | 16.5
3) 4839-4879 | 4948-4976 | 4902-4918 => -0.2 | 15.9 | 17.7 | 16.8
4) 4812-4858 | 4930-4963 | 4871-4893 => 1.0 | 16.8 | 17.7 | 17.2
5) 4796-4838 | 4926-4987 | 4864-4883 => 1.5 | 17.4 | 17.5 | 17.4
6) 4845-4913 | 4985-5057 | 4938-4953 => -1.5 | 16.4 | 16.3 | 16.3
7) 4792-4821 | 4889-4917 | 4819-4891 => 4.3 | 17.6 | 17.1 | 17.4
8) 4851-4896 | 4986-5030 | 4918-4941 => -1.2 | 16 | 16.1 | 16.1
